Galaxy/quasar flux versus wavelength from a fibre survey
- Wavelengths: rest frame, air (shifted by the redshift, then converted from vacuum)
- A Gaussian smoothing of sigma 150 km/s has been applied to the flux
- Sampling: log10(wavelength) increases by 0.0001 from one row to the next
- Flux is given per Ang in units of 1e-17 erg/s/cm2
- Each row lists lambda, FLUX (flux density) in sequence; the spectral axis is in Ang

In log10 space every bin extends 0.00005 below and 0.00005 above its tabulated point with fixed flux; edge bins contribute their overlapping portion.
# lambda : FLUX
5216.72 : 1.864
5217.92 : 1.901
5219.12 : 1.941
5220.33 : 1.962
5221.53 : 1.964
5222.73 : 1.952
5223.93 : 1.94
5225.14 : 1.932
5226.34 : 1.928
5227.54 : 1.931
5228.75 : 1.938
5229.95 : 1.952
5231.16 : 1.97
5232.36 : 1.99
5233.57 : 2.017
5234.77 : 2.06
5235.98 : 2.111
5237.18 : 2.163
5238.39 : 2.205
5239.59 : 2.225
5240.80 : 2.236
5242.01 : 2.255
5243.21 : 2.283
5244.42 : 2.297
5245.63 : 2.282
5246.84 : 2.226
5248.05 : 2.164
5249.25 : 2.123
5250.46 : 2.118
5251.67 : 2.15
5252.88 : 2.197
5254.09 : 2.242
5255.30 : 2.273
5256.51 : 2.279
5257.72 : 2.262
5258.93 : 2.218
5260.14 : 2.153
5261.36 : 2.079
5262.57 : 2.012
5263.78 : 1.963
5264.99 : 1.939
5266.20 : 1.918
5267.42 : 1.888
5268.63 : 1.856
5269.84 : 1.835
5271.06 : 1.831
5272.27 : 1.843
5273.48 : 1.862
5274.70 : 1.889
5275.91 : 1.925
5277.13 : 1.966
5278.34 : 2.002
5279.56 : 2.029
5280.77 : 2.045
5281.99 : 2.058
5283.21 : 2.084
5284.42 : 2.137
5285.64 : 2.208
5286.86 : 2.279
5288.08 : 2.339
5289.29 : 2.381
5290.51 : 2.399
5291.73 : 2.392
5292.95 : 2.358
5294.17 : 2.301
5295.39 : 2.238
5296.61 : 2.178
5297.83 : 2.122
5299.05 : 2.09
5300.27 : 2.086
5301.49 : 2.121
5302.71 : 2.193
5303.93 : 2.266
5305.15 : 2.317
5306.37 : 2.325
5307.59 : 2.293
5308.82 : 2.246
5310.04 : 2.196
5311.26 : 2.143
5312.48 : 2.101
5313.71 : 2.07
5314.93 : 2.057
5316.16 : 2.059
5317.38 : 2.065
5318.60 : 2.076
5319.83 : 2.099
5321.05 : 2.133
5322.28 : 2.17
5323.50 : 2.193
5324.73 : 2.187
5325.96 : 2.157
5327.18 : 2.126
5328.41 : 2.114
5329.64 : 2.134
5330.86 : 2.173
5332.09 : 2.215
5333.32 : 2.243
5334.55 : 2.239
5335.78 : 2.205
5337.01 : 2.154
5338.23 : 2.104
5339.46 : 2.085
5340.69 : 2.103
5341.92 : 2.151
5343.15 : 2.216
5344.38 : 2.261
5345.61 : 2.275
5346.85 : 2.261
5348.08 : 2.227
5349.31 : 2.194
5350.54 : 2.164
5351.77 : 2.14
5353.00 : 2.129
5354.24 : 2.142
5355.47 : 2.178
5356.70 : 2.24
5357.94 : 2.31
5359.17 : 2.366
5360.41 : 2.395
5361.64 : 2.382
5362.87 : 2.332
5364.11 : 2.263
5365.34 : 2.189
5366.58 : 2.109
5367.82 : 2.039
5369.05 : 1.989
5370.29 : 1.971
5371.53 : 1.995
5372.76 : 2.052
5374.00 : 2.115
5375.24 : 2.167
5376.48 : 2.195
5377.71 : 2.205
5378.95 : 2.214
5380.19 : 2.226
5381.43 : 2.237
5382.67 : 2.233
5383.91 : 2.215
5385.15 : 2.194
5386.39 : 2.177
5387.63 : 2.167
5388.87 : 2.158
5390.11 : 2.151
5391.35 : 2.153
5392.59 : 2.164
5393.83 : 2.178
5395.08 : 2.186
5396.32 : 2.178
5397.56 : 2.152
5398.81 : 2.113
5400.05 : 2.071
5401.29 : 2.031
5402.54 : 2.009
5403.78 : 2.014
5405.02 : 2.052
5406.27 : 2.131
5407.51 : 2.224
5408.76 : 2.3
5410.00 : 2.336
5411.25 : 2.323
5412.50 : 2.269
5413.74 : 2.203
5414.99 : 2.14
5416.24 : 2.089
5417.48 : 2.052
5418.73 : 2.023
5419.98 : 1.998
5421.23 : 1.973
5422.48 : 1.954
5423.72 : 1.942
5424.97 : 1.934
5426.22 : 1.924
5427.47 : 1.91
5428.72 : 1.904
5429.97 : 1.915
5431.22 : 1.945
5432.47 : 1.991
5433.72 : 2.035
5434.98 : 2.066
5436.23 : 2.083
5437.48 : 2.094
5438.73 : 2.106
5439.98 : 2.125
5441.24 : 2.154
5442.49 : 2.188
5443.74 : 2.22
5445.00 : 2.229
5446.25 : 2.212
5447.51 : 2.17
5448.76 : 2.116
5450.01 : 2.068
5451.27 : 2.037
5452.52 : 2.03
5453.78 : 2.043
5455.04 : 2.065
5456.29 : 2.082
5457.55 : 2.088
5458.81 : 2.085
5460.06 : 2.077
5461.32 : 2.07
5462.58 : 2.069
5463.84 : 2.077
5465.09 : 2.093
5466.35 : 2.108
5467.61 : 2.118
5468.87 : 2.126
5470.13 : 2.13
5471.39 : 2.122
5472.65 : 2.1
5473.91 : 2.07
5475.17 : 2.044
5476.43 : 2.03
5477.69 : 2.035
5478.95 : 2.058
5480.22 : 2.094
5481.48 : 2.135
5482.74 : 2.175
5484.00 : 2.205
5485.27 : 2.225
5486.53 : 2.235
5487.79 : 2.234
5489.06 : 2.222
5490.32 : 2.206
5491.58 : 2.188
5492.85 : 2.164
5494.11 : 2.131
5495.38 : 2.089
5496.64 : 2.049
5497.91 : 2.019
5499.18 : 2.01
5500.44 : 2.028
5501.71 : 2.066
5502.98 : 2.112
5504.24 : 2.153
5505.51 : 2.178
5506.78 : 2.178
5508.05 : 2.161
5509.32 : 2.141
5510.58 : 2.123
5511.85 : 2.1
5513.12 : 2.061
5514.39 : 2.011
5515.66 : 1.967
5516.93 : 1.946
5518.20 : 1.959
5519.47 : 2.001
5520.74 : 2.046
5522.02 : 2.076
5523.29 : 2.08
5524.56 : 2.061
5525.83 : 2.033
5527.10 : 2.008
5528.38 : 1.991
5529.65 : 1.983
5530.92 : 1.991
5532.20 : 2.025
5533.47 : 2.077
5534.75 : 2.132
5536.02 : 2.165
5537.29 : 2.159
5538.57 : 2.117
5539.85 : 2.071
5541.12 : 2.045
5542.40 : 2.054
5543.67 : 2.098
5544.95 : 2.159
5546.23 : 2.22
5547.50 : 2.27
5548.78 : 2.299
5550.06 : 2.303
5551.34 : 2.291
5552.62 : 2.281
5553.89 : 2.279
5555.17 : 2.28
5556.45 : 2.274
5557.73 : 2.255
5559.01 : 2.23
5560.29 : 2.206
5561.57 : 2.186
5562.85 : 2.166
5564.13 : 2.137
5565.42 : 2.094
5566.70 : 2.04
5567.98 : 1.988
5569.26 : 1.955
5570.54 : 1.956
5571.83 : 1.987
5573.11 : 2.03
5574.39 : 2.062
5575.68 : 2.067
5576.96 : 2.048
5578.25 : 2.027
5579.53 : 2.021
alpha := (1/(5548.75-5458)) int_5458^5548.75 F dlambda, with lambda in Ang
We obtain 2.1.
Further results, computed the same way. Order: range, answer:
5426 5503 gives 2.09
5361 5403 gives 2.15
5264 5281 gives 1.92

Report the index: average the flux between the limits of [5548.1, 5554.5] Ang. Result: 2.29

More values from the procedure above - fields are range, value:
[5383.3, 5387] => 2.2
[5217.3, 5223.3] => 1.94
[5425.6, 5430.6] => 1.91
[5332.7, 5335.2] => 2.24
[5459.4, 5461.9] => 2.08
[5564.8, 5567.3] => 2.07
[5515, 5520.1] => 1.97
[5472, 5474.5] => 2.09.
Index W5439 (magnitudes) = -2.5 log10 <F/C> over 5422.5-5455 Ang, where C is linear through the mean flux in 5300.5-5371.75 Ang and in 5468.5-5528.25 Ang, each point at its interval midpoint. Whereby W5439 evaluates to 0.036 mag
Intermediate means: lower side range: 2.18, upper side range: 2.1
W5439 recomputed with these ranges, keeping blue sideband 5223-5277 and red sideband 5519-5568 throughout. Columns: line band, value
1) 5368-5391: -0.03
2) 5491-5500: 0.02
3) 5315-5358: -0.04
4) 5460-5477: 0.01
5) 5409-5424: -0.01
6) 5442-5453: -0.02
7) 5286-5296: -0.13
